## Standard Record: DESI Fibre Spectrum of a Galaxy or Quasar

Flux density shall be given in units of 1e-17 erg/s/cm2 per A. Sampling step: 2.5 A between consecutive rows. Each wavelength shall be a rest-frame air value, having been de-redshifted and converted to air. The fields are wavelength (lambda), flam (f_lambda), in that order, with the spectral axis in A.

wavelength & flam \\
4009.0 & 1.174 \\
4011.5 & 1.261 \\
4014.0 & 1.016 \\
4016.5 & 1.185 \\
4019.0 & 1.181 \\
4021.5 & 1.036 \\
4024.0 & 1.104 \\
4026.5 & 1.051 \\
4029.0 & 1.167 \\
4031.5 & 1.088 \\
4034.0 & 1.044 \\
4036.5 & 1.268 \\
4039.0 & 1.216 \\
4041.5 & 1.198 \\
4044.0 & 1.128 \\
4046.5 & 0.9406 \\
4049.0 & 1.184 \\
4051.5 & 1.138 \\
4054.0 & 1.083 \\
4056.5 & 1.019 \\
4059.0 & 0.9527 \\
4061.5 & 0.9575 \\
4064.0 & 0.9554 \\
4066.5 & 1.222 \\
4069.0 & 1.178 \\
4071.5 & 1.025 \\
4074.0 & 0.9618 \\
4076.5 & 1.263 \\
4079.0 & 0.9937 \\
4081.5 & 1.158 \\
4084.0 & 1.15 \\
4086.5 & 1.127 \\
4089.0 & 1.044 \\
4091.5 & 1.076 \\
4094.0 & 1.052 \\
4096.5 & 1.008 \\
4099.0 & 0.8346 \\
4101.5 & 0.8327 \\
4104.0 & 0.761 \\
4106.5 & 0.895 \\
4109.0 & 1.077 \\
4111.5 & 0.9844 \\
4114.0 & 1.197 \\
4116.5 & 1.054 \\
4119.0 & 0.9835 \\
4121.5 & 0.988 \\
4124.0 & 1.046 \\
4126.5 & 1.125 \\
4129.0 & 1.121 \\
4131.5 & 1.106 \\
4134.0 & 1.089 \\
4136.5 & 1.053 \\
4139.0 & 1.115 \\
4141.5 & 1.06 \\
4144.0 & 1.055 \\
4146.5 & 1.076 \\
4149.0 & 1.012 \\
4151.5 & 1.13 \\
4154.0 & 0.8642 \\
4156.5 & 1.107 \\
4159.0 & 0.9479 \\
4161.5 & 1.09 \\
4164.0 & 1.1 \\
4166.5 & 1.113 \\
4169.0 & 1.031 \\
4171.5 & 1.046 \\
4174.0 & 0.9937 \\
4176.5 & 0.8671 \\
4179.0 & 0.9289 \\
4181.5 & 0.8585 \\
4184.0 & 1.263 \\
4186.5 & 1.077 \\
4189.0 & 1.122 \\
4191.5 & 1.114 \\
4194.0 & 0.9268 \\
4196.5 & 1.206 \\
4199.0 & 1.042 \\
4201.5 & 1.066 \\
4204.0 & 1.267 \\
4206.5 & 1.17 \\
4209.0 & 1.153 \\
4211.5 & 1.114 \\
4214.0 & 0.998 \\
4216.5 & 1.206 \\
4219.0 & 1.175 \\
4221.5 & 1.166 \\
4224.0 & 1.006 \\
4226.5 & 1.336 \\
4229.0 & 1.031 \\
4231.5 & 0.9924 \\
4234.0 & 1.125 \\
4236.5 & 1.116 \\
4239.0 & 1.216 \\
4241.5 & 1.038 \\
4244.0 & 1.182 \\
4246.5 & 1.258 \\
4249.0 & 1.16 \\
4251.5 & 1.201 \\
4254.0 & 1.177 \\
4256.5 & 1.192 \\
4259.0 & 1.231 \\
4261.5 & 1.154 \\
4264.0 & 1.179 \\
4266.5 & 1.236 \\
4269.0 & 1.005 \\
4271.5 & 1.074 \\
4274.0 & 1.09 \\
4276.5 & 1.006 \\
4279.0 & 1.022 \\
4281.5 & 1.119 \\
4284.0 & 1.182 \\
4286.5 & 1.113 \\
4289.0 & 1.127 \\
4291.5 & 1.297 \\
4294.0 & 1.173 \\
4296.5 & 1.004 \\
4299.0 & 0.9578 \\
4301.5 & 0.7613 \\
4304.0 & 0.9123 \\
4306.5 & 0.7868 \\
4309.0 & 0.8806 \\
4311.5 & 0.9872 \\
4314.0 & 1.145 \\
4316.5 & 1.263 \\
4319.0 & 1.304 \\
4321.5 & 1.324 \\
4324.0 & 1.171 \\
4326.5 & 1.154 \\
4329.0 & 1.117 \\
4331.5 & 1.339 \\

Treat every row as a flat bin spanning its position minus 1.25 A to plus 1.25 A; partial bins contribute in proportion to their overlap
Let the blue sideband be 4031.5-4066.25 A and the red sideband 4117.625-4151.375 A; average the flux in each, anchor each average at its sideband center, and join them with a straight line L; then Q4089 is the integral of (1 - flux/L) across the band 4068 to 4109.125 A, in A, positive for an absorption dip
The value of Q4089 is 2.08 A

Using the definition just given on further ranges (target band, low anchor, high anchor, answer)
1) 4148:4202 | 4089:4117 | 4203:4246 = 1.6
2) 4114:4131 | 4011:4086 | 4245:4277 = 0.8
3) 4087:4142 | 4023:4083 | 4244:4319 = 3.6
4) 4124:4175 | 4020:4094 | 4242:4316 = 1.4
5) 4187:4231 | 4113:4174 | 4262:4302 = -1.8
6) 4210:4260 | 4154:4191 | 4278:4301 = -3.5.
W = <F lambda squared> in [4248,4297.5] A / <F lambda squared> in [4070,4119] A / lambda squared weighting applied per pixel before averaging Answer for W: 1.2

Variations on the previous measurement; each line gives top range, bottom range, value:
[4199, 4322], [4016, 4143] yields 1.14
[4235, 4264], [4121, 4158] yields 1.16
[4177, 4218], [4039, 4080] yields 1.08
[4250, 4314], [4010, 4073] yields 1.09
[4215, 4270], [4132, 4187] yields 1.15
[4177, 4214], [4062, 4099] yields 1.07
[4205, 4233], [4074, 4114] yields 1.17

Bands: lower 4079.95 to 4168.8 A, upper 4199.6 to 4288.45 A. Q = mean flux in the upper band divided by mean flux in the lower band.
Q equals 1.1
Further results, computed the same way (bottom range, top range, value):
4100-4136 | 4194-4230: 1.11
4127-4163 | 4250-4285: 1.07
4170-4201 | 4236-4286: 1.10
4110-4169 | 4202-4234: 1.07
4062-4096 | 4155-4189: 0.95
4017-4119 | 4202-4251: 1.07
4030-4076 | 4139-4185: 0.95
